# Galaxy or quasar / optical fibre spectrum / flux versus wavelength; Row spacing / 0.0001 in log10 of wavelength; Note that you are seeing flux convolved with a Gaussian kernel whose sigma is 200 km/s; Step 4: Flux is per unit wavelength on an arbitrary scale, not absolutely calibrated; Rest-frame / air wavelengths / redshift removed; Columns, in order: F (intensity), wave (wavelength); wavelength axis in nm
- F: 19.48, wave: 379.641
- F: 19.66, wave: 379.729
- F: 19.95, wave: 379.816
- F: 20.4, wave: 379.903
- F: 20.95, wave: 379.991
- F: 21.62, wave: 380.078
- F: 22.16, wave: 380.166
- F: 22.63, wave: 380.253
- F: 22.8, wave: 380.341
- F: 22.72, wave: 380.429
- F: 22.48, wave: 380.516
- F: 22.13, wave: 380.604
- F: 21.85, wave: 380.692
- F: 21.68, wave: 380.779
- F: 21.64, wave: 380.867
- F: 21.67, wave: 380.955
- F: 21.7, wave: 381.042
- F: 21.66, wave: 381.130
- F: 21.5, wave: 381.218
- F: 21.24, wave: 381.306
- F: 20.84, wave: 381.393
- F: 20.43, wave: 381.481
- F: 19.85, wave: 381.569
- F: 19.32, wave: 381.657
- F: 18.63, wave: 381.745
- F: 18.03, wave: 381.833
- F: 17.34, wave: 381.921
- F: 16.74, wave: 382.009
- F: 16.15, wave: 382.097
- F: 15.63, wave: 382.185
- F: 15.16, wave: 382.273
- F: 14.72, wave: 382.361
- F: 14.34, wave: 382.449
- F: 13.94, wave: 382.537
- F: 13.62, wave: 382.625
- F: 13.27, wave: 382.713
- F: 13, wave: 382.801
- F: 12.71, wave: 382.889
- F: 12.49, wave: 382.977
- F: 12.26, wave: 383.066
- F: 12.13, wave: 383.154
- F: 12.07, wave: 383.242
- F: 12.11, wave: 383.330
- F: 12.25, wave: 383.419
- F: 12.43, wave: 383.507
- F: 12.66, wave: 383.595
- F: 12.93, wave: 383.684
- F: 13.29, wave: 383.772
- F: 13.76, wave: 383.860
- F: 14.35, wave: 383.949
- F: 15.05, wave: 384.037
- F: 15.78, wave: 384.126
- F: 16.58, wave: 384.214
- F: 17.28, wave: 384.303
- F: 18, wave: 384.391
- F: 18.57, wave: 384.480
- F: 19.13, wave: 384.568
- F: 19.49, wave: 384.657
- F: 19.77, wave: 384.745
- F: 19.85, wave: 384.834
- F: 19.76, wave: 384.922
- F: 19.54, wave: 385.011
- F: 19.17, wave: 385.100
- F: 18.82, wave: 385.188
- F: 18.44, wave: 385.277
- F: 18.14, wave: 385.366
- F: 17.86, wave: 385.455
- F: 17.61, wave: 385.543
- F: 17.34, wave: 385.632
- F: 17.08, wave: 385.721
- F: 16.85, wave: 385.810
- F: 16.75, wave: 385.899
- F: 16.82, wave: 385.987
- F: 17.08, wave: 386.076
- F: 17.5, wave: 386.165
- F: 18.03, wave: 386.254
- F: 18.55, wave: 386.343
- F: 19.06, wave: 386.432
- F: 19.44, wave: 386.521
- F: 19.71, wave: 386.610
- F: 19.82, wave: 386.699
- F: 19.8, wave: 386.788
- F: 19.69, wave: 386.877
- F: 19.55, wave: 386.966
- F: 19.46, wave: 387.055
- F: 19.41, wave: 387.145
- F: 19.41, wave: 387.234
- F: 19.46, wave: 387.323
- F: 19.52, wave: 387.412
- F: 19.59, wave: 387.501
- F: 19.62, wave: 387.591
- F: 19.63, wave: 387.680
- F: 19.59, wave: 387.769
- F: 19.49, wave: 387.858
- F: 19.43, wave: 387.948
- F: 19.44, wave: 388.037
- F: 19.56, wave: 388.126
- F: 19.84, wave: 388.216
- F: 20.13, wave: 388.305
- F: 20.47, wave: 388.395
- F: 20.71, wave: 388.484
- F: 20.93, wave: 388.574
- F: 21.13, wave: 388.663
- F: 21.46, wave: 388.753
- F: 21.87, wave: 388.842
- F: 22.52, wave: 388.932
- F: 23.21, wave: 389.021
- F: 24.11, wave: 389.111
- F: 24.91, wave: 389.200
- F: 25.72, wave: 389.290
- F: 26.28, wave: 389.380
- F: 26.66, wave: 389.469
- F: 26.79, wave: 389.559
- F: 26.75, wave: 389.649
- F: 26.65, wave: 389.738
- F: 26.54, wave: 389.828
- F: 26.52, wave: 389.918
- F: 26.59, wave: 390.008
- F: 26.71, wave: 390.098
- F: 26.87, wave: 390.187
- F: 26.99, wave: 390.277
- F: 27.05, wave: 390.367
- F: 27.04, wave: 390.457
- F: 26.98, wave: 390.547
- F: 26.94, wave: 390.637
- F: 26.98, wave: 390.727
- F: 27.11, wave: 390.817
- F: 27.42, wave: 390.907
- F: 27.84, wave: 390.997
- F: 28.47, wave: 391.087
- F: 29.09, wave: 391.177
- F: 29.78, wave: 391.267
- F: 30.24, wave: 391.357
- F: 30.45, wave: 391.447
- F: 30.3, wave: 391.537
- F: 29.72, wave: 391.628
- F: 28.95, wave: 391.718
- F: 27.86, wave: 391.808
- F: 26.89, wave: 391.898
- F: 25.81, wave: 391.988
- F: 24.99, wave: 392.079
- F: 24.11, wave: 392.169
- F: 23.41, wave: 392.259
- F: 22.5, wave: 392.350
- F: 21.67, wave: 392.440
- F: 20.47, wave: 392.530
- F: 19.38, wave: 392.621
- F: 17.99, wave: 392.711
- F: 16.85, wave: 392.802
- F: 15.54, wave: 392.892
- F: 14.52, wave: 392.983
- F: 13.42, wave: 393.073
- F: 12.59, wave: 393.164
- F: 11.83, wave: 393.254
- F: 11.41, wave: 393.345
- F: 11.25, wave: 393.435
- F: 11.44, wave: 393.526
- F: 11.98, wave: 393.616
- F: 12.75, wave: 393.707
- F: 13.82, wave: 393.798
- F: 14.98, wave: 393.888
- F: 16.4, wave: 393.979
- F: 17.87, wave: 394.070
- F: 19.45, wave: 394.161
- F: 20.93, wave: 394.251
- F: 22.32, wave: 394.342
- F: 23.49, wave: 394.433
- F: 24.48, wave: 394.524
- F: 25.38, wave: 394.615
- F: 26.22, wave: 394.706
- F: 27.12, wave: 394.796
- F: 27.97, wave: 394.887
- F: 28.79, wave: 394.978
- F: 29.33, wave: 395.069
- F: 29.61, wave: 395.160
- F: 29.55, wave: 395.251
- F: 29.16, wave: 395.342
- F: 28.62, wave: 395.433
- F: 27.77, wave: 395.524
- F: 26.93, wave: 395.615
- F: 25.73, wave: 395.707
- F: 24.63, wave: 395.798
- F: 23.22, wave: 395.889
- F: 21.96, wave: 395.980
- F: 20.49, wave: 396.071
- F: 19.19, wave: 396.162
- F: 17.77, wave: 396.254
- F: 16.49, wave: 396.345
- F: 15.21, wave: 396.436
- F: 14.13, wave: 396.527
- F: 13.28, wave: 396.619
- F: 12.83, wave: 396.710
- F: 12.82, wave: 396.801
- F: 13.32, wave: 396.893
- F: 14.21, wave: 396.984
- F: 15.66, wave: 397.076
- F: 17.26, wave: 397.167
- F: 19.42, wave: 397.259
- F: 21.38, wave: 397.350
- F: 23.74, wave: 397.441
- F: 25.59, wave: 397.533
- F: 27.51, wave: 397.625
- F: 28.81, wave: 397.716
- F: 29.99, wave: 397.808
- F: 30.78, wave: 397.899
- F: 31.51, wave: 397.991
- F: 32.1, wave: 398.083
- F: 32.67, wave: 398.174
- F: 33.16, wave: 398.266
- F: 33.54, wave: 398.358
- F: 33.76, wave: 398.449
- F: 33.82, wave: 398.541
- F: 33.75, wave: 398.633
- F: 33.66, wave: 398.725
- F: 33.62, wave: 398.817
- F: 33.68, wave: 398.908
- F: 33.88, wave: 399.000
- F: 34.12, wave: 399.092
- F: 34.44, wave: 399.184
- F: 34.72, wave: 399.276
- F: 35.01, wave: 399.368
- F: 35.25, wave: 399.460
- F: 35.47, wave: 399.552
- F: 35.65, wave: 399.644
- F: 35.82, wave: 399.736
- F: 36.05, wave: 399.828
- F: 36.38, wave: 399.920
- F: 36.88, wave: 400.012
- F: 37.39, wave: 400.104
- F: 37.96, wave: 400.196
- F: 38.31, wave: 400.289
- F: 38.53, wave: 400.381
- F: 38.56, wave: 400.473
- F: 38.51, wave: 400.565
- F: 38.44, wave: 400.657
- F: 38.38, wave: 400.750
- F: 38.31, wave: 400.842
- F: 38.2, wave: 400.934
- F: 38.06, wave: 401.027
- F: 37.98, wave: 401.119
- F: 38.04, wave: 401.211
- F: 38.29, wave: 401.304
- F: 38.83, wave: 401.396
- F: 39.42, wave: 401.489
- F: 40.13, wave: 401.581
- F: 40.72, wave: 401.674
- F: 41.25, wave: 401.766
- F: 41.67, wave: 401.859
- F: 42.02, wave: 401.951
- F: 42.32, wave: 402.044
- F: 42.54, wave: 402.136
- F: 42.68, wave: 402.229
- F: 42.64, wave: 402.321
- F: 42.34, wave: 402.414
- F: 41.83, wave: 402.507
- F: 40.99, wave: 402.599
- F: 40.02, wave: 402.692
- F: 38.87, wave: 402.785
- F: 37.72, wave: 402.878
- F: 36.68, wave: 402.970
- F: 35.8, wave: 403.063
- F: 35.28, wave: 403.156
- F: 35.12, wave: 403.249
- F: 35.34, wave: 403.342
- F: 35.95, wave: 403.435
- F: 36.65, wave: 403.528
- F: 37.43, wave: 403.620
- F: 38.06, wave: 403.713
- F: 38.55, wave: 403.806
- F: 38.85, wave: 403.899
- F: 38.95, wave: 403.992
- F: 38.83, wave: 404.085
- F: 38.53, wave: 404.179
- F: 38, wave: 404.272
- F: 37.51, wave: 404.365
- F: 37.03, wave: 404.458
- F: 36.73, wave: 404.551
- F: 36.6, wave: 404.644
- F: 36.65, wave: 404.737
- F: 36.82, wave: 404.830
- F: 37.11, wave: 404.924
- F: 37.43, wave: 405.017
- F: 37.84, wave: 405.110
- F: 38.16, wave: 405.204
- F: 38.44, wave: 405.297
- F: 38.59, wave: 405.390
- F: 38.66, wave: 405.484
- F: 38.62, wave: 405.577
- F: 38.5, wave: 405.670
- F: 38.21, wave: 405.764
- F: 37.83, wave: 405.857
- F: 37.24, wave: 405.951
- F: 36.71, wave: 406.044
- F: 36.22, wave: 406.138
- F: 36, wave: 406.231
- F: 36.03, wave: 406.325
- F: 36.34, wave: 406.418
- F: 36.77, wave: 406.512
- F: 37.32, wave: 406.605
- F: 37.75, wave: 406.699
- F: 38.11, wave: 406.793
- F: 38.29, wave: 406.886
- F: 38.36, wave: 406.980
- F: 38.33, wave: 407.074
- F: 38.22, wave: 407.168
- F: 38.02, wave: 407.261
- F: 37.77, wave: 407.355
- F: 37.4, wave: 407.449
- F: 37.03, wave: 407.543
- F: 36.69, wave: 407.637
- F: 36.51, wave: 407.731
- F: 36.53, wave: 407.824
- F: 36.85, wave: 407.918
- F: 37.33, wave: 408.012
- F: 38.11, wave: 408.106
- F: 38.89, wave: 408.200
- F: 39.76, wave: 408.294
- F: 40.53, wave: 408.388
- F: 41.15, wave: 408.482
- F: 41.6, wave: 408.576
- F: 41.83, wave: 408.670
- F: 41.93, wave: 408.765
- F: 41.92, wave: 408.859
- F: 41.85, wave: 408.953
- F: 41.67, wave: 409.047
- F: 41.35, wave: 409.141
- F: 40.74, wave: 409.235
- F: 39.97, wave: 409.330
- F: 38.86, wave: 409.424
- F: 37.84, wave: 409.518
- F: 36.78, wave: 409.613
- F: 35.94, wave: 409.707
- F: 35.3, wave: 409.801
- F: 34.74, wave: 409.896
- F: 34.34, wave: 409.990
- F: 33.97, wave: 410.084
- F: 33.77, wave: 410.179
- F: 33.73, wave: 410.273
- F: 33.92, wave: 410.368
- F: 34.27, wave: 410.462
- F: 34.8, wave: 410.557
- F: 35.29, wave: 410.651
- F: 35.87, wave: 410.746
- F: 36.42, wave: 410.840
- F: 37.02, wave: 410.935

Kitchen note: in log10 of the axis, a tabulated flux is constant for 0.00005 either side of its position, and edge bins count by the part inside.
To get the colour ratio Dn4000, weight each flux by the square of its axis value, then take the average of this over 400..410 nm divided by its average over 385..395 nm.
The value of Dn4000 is 1.9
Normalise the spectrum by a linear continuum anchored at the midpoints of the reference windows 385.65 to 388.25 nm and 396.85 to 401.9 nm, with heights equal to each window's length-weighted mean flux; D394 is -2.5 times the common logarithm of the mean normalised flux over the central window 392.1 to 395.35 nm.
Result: 0.33 mag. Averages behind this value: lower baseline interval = 18.9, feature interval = 19.9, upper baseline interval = 33.4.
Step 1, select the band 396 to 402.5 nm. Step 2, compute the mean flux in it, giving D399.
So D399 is 31.9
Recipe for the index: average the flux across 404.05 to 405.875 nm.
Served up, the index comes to 37.8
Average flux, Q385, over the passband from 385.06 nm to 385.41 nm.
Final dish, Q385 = 18.6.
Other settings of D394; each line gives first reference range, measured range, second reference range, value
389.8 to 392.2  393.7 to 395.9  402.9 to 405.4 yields 0.256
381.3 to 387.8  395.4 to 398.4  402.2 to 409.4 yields 0.283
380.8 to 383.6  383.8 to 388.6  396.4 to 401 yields 0.065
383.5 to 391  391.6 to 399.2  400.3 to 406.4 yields 0.277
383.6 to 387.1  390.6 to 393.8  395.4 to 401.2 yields 0.080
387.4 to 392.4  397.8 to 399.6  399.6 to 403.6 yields 0.054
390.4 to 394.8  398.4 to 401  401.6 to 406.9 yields -0.131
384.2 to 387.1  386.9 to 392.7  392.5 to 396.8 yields -0.249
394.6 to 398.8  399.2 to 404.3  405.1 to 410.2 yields -0.235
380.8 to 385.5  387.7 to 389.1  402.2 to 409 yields 0.055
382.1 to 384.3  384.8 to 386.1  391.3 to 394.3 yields -0.194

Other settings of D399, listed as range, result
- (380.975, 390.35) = 19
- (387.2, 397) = 22.3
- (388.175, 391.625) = 25.7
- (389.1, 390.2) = 26.3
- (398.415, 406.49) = 37.6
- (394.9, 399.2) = 25.6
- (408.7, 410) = 39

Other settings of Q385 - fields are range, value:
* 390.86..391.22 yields 28.2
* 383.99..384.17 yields 15.4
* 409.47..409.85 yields 36.4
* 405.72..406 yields 37.8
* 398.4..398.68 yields 33.8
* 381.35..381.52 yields 20.6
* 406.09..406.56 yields 36.3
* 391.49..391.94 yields 28.8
